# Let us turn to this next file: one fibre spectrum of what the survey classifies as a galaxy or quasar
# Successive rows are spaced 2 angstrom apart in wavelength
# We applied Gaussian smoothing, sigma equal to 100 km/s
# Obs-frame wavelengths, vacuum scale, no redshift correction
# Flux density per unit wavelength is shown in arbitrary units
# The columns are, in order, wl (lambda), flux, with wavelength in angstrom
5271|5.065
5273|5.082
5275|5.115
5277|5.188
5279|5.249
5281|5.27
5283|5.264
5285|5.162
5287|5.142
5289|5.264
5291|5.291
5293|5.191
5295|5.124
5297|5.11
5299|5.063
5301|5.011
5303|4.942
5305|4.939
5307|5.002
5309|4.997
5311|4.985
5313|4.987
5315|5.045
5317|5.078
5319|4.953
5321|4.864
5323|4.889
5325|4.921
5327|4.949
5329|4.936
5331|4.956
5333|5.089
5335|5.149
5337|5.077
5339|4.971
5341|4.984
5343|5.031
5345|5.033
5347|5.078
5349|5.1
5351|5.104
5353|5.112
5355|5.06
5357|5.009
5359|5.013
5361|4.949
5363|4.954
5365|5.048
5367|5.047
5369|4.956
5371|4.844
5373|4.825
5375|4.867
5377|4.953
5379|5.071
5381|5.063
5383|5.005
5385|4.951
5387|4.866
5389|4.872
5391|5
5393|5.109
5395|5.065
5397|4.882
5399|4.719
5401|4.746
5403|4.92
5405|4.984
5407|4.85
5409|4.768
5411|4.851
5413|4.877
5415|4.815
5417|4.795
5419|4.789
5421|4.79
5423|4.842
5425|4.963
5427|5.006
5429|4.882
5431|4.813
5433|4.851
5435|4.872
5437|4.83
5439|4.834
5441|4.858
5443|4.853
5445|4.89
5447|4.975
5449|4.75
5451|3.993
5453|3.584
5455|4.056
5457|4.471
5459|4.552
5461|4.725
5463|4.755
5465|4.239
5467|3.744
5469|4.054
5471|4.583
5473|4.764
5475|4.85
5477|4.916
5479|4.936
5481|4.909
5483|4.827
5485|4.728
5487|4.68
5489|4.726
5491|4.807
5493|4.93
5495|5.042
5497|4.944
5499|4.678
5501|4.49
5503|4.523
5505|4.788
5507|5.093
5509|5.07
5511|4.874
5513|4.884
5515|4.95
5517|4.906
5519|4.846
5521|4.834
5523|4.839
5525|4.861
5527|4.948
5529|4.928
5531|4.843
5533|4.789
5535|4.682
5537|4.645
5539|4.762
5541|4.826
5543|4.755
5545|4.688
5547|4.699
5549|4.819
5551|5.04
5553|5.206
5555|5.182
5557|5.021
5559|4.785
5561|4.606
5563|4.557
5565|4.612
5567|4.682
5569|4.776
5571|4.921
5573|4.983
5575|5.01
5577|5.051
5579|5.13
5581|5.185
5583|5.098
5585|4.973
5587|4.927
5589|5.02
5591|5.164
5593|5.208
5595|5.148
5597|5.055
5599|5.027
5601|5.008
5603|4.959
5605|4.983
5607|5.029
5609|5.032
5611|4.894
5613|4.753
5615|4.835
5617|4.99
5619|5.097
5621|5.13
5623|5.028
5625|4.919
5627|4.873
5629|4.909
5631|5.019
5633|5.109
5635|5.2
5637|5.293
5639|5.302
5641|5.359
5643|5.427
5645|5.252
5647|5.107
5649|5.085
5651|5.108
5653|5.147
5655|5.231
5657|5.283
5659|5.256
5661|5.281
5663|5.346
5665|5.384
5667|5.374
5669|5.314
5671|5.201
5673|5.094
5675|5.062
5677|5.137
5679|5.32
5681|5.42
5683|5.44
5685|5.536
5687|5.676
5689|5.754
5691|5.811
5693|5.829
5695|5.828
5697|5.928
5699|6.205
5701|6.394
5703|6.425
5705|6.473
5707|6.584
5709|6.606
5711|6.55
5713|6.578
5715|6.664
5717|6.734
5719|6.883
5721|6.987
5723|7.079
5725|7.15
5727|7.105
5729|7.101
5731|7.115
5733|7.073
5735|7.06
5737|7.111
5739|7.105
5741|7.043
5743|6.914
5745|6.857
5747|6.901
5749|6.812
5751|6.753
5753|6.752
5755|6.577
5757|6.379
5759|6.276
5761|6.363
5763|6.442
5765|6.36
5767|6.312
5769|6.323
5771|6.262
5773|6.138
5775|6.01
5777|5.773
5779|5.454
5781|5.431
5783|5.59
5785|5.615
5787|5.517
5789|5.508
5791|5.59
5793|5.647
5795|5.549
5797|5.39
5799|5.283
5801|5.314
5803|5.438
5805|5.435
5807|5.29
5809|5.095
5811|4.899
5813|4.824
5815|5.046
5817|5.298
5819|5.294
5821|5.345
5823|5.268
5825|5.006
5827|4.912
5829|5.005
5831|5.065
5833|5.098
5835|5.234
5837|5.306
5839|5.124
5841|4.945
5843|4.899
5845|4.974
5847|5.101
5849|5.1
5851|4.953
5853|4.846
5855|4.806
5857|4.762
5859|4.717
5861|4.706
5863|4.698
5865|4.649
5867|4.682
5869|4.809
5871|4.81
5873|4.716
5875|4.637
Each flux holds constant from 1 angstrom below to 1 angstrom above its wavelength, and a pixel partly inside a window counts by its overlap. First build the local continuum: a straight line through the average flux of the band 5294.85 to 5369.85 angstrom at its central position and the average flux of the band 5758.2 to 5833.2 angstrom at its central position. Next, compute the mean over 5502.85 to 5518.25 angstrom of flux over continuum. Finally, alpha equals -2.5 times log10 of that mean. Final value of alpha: 0.07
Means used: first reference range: 5.01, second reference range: 5.54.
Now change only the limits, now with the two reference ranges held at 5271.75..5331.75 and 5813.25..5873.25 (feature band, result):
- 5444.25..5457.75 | 0.15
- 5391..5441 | 0.04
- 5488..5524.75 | 0.04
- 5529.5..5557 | 0.04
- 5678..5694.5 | -0.12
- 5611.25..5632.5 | 0.01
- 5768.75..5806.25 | -0.13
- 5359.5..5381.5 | 0.02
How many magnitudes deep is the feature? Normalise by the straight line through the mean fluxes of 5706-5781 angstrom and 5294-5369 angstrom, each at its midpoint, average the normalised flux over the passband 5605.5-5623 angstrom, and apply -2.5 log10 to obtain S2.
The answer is 0.23 mag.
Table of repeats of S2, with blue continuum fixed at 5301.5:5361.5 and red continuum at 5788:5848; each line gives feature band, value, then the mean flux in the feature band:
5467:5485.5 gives 0.09 mag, 4.68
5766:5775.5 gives -0.20 mag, 6.22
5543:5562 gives 0.05 mag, 4.89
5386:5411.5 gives 0.03 mag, 4.9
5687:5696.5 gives -0.13 mag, 5.8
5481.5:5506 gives 0.07 mag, 4.77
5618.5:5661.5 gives 0.00 mag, 5.15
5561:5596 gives 0.03 mag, 4.96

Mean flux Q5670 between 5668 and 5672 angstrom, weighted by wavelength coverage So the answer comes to 5.26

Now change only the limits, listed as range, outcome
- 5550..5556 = 5.14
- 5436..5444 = 4.84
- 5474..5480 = 4.9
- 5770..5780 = 5.93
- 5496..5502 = 4.7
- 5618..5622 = 5.11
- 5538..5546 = 4.76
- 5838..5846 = 4.99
